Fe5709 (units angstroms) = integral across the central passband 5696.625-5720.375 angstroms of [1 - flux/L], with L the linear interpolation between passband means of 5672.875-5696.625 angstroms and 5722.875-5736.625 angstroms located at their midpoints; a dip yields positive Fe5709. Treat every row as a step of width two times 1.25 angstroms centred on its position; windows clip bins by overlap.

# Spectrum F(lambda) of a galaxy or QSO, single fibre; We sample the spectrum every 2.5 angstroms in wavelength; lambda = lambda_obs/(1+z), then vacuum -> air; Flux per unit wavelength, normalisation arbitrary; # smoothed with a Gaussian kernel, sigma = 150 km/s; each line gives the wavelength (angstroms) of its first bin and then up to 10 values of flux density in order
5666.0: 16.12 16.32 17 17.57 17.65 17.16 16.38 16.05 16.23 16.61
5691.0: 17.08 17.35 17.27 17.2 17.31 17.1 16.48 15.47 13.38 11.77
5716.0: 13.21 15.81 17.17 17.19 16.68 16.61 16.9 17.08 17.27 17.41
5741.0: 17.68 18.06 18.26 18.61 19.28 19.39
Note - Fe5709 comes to 2.1 angstroms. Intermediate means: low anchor 16.9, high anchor 16.9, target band 15.4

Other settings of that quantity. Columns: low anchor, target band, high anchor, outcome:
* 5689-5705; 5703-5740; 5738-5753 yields 3.76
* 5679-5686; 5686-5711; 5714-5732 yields -0.71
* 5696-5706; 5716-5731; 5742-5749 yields 1.08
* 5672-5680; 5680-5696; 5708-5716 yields -0.66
